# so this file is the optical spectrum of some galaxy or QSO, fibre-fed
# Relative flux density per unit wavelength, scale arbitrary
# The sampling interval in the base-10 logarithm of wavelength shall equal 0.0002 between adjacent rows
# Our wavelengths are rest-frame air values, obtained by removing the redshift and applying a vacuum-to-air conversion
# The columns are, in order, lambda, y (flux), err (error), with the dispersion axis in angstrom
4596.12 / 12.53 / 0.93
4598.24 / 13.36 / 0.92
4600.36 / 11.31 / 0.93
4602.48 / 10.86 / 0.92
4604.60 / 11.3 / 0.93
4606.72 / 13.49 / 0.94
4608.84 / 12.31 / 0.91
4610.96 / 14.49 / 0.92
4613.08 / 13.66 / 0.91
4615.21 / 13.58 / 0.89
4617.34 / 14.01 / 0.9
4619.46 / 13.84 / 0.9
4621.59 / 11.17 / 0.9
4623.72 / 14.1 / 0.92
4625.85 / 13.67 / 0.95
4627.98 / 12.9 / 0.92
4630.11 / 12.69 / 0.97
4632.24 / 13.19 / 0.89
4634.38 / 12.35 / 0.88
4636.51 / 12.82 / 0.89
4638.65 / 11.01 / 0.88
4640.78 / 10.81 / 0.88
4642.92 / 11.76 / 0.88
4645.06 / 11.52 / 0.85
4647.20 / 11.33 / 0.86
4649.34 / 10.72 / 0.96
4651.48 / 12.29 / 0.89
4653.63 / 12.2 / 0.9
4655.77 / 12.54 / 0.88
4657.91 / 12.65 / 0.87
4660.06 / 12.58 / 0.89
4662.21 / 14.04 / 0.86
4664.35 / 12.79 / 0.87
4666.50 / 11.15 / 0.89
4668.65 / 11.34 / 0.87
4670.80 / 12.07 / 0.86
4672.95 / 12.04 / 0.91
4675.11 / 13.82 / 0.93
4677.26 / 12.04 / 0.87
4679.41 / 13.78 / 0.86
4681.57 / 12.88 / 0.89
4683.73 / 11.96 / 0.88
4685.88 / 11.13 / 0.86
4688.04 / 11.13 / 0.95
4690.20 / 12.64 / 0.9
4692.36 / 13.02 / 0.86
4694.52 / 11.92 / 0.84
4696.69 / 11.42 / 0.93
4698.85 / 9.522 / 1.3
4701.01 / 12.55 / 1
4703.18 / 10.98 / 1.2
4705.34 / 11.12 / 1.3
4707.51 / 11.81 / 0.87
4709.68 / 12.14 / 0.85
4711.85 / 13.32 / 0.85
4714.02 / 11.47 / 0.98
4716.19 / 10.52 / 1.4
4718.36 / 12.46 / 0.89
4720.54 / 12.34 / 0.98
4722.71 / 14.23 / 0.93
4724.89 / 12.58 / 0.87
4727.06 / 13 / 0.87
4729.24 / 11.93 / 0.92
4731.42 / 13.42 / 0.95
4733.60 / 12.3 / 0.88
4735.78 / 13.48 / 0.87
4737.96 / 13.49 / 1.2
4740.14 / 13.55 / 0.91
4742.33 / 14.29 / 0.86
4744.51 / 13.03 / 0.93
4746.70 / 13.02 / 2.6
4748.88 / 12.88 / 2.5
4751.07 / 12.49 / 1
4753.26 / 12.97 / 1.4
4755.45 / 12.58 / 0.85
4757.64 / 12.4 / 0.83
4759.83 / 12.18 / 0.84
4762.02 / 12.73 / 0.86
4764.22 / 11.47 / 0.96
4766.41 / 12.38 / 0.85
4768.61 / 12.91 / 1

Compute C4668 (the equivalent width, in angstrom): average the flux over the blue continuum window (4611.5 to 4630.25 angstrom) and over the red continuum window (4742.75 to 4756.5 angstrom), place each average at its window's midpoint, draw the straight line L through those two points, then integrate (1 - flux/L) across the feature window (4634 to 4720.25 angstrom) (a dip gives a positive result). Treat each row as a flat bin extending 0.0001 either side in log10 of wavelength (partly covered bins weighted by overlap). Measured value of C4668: 7.6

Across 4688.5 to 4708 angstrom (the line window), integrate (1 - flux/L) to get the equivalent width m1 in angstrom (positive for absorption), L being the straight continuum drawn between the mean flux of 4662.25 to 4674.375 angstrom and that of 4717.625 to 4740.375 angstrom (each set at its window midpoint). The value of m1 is 1.4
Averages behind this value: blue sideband 12.1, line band 11.6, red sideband 13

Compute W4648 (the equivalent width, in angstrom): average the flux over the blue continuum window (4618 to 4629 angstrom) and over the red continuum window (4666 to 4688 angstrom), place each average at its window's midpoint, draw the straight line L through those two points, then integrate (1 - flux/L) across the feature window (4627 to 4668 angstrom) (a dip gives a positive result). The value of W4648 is 1.8 angstrom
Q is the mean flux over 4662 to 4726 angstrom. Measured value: 12.1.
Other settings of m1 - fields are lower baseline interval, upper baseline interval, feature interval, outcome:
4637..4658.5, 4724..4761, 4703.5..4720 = 0.9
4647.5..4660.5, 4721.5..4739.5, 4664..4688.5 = 0.4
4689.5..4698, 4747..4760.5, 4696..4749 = -0.2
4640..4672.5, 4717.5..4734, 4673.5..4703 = 0.6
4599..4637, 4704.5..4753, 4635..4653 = 1.8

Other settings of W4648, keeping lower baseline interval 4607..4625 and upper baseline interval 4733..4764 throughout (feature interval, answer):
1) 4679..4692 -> 0.9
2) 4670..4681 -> 0.3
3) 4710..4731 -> 0.9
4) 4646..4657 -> 1.2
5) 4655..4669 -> 0.8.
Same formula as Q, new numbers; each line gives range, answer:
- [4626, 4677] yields 12.2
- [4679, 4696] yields 12.2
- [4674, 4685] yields 12.9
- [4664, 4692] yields 12.2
